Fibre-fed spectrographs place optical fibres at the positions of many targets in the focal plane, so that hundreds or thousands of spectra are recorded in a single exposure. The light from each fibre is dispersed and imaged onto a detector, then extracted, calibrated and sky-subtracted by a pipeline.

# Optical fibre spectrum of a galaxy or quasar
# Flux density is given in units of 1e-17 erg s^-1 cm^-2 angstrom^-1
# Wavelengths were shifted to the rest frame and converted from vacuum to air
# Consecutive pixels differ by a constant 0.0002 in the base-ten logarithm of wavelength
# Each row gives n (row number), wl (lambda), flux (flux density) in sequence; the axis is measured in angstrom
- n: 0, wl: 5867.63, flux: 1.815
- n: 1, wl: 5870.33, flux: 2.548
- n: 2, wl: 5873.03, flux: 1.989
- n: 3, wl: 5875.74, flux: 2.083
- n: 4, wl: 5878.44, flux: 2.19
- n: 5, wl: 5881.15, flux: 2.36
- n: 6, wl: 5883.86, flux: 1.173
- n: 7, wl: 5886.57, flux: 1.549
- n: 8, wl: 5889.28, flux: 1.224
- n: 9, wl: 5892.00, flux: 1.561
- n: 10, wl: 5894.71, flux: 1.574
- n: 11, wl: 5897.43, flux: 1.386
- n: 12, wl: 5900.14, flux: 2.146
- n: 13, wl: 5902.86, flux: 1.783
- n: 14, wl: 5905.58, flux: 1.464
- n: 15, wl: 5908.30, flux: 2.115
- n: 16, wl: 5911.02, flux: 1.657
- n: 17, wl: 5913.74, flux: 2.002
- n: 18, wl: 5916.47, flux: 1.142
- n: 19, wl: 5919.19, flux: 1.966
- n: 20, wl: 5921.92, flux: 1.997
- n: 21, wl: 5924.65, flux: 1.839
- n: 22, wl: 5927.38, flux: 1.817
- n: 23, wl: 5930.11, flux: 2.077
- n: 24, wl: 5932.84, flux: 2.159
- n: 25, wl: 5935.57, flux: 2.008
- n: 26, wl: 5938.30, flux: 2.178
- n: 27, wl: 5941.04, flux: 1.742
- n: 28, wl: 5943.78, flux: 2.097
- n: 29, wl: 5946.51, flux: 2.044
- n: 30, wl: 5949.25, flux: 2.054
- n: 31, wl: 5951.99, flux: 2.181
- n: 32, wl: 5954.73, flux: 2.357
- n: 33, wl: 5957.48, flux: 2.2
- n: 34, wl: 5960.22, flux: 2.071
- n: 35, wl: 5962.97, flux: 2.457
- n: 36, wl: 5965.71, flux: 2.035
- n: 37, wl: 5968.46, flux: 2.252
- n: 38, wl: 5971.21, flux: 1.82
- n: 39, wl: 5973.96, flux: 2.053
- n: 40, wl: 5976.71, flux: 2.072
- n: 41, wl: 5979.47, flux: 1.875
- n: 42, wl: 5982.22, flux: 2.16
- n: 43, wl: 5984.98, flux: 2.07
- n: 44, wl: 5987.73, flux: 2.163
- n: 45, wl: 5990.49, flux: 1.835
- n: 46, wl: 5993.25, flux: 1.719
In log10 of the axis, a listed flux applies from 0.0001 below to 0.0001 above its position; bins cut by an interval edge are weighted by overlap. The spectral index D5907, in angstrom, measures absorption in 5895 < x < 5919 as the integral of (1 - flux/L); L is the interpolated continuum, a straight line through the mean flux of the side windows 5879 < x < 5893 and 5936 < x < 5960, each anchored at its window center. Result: 0.7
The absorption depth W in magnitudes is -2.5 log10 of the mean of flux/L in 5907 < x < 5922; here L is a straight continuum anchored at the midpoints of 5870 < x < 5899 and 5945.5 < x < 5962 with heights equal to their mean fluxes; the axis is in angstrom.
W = 0.08 mag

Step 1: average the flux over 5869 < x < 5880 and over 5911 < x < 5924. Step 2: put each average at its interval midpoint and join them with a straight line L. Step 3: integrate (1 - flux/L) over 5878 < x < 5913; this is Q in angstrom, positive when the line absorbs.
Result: 5.0 angstrom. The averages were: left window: 2.21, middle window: 1.7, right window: 1.77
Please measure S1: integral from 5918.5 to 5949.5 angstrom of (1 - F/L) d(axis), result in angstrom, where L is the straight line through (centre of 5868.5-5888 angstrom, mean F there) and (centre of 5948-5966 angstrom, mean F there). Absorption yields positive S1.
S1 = 2.0 angstrom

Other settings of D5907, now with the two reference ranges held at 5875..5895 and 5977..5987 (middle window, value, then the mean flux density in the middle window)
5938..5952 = -0.8 angstrom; 2.03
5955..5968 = -1.5 angstrom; 2.21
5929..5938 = -1.0 angstrom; 2.09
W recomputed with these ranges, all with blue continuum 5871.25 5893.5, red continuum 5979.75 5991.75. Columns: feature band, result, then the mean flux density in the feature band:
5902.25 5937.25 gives 0.01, 1.85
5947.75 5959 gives -0.12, 2.19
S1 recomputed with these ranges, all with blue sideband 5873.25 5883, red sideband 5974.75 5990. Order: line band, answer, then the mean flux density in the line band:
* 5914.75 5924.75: 1.8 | 1.73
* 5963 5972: -0.2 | 2.11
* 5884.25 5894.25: 3.3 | 1.43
